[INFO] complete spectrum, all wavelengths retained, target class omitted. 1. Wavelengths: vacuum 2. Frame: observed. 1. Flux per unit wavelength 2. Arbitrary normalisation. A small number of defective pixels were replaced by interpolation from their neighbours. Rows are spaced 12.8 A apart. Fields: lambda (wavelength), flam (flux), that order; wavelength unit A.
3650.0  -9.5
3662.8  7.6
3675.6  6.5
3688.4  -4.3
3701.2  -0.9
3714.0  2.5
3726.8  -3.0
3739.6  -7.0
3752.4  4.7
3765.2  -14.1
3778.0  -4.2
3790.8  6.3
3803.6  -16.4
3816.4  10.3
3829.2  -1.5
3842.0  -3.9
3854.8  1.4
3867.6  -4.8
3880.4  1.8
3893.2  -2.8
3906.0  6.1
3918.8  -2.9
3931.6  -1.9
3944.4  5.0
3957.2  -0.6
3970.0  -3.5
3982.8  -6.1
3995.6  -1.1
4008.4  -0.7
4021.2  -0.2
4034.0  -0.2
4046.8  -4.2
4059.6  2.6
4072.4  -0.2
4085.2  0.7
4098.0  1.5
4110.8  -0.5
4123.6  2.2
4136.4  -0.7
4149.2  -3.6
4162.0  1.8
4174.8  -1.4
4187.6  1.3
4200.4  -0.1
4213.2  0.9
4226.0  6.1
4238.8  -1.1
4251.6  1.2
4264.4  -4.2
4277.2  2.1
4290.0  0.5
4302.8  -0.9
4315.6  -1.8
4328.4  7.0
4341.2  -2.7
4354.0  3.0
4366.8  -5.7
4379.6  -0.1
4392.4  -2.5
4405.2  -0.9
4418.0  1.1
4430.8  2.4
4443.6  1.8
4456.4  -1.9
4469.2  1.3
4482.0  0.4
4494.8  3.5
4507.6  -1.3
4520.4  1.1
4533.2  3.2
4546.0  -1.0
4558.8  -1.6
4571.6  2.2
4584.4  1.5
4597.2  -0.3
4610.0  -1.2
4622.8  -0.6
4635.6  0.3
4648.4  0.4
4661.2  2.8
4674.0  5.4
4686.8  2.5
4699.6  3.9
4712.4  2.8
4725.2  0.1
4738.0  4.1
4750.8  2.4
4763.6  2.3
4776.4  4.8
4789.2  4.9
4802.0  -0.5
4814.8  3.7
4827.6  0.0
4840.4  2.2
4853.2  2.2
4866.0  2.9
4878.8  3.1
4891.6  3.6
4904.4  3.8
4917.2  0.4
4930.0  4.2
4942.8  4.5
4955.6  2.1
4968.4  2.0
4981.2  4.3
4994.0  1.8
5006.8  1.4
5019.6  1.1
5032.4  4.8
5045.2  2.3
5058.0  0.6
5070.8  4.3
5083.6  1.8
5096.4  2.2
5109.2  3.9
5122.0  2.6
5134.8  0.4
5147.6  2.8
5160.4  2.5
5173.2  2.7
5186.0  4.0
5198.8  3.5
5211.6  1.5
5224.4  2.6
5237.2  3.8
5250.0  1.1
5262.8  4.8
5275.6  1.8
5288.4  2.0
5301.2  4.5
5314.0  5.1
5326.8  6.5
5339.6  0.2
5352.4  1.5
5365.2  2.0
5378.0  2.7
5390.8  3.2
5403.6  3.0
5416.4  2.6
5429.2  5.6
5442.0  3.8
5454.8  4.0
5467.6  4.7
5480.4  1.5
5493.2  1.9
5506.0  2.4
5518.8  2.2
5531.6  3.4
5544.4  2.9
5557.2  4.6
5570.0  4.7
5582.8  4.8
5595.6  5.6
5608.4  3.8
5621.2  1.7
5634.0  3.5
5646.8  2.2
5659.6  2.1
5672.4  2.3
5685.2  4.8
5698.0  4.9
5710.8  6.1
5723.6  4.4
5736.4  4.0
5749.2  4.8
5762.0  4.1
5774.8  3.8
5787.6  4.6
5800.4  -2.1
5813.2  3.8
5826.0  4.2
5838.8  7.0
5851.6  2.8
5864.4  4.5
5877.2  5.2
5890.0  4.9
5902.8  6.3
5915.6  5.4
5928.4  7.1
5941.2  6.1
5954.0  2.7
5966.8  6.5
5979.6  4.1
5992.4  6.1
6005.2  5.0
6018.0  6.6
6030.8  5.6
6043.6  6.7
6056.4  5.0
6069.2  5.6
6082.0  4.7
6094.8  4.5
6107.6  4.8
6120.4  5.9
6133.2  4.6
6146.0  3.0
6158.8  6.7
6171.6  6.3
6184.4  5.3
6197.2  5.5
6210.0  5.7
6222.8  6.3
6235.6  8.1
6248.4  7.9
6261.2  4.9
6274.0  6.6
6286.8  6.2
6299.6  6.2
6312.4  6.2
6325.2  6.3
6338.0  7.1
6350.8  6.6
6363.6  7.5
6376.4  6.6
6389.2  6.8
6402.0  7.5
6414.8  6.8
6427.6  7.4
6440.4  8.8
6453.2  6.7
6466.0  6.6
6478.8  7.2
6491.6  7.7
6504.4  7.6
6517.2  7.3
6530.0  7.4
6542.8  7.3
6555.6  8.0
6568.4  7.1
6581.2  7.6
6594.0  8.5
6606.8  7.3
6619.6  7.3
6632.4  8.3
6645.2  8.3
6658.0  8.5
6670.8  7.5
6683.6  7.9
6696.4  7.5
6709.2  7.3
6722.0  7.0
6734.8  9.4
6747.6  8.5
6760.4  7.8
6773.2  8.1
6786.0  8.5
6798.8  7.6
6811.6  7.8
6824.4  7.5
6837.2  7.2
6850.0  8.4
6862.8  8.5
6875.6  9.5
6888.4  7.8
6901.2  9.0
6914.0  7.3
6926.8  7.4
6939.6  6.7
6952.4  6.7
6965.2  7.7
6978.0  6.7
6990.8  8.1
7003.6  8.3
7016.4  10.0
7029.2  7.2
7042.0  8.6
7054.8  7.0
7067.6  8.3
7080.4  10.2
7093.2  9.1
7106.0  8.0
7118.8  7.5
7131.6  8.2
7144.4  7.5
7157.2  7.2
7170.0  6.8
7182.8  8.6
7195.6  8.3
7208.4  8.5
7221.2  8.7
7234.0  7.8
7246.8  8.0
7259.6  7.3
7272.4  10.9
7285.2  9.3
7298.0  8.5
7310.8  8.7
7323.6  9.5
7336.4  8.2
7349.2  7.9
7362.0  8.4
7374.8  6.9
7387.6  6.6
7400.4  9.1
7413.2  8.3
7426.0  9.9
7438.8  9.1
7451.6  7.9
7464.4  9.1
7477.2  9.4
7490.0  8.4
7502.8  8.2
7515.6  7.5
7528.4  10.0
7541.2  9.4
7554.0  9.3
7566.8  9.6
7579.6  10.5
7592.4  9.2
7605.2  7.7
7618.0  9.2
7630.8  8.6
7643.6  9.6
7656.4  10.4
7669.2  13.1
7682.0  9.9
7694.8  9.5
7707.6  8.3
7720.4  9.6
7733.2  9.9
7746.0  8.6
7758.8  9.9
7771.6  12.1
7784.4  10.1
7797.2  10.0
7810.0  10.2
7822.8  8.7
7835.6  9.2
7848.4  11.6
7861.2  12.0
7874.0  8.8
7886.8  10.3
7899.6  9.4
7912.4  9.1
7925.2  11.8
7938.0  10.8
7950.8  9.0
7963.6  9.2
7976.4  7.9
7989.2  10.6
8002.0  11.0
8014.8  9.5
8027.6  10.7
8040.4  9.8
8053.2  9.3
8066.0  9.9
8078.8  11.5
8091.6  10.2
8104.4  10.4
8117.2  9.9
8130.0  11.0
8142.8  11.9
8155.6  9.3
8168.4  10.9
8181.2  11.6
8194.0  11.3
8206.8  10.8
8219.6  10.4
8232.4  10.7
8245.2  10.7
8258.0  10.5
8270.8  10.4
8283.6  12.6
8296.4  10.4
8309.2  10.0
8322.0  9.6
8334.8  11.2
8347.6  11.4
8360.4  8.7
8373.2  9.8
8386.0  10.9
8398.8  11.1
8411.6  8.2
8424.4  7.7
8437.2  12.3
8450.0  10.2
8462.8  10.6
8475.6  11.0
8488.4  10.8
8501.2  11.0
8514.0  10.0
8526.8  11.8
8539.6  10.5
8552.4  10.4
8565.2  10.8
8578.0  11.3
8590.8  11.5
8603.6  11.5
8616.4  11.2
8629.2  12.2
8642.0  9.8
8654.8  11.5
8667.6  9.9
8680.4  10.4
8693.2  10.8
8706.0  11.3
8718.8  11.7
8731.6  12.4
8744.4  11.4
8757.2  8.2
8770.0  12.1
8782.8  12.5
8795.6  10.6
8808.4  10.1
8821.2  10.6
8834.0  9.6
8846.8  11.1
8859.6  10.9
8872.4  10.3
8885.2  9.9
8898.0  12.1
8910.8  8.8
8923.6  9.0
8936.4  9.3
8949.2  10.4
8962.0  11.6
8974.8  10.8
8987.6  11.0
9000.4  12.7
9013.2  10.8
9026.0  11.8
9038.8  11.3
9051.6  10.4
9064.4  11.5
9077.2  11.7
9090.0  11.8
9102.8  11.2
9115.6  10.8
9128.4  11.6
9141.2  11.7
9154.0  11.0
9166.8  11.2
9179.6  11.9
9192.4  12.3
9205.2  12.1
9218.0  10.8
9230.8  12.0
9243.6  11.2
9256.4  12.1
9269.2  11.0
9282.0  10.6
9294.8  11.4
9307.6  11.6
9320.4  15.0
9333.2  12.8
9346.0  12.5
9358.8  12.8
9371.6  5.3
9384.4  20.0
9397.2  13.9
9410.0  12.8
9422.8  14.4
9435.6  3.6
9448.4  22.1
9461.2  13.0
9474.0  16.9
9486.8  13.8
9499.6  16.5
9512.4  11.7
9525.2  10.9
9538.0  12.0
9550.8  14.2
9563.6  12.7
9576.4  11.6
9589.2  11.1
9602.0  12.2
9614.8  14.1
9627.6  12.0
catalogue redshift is 0.428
